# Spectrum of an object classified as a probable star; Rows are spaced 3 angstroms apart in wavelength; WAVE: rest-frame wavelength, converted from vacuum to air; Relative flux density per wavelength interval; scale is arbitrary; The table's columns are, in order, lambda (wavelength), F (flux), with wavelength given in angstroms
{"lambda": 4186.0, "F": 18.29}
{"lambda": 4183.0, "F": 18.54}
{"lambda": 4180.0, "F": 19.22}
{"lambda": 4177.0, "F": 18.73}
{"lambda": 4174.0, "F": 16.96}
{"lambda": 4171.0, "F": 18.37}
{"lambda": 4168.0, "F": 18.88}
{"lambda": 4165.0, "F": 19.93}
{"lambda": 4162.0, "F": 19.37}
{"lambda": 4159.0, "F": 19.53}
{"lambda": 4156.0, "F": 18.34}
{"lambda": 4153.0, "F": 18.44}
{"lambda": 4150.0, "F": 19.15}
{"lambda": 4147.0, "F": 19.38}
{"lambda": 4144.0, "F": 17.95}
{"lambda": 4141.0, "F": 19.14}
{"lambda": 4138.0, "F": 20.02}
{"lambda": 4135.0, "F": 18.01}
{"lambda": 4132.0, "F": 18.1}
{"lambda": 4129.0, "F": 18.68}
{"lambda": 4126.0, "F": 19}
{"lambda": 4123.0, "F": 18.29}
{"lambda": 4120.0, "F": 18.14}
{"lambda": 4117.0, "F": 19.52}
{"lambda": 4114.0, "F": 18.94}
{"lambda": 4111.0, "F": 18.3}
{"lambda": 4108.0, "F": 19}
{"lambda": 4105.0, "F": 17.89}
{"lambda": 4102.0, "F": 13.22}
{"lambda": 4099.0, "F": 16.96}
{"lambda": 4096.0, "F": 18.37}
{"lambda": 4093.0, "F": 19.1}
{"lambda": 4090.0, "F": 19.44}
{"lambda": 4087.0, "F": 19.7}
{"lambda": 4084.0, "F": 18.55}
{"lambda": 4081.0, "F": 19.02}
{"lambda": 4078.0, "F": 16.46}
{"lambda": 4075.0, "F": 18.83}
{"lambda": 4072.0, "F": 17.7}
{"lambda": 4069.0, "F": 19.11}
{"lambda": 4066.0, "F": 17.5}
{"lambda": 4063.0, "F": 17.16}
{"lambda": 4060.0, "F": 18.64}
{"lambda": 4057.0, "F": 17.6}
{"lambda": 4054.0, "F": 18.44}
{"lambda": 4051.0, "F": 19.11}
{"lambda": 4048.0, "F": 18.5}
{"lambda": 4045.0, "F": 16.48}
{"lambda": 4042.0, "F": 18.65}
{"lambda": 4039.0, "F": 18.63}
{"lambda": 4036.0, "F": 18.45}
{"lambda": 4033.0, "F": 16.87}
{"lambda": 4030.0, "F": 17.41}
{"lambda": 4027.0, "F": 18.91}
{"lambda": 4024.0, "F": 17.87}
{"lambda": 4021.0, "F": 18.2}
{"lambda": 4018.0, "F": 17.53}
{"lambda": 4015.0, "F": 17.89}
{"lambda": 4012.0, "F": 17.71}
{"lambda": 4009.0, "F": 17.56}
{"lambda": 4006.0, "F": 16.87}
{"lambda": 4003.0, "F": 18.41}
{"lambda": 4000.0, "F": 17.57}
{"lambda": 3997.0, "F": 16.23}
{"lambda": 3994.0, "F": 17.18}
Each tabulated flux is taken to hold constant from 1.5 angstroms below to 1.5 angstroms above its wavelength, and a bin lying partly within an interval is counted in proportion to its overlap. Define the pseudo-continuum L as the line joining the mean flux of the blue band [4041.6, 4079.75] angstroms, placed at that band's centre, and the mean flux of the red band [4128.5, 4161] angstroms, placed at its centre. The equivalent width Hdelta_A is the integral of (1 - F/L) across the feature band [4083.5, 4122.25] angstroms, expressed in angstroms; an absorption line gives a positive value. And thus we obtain 0.4 angstroms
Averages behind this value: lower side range 18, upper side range 18.8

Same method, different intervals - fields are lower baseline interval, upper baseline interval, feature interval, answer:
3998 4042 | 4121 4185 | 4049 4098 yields -0.50 angstroms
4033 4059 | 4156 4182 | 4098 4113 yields 1.10 angstroms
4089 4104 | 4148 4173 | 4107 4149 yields -1.39 angstroms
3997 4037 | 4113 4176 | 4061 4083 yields 0.21 angstroms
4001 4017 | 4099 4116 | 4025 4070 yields -1.23 angstroms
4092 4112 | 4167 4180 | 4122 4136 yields -0.50 angstroms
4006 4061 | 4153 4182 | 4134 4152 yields -0.30 angstroms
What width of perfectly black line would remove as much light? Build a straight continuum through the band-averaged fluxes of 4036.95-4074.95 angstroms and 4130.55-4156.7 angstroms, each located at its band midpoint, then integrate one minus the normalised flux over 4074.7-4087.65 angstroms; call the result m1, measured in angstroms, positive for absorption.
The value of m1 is -0.1 angstroms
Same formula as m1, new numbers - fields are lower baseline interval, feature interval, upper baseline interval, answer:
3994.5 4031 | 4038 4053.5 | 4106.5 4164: -0.25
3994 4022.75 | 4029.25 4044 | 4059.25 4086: -0.15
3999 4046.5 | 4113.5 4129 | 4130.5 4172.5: -0.09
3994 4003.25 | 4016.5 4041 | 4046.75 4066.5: -0.39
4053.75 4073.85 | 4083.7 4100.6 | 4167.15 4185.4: -0.51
